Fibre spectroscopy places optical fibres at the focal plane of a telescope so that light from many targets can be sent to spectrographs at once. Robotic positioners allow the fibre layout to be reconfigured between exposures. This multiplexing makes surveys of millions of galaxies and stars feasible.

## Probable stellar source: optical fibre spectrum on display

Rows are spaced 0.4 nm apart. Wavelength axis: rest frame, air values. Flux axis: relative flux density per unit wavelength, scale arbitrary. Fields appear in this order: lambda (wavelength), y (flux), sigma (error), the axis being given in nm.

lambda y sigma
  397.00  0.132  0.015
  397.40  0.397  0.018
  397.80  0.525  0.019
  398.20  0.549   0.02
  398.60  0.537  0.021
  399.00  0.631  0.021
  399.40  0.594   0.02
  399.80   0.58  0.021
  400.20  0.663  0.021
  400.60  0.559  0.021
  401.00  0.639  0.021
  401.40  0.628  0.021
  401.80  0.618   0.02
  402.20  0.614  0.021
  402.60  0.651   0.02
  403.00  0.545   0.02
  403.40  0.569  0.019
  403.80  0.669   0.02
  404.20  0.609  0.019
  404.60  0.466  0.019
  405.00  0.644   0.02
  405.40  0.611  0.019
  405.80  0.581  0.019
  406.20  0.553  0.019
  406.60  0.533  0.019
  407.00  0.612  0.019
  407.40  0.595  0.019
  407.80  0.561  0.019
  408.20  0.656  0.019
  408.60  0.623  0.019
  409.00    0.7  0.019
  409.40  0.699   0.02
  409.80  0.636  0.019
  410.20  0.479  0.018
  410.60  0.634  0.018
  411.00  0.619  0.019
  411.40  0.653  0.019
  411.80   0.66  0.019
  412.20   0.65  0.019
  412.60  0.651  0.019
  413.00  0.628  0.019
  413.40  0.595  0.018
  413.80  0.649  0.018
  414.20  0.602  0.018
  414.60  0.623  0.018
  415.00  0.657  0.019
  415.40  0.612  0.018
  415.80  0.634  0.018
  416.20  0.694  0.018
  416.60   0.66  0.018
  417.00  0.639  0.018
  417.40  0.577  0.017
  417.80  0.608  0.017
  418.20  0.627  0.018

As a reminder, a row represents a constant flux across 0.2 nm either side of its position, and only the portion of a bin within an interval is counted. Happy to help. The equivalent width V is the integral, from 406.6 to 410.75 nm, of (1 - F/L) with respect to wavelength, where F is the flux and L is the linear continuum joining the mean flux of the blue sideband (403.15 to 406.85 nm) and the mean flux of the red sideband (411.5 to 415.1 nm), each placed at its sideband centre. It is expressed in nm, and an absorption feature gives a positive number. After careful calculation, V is -0.07 nm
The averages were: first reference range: 0.582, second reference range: 0.635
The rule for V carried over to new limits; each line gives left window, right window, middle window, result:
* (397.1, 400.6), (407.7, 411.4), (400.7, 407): -0.13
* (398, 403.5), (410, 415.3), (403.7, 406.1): 0.06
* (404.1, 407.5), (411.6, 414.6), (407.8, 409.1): -0.10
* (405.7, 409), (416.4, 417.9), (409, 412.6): -0.17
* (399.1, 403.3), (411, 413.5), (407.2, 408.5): 0.05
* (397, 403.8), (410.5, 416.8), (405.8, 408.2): 0.10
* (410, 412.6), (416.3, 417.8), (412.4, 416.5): -0.08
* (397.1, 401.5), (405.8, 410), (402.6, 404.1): -0.04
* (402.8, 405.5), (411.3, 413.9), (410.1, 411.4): 0.07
